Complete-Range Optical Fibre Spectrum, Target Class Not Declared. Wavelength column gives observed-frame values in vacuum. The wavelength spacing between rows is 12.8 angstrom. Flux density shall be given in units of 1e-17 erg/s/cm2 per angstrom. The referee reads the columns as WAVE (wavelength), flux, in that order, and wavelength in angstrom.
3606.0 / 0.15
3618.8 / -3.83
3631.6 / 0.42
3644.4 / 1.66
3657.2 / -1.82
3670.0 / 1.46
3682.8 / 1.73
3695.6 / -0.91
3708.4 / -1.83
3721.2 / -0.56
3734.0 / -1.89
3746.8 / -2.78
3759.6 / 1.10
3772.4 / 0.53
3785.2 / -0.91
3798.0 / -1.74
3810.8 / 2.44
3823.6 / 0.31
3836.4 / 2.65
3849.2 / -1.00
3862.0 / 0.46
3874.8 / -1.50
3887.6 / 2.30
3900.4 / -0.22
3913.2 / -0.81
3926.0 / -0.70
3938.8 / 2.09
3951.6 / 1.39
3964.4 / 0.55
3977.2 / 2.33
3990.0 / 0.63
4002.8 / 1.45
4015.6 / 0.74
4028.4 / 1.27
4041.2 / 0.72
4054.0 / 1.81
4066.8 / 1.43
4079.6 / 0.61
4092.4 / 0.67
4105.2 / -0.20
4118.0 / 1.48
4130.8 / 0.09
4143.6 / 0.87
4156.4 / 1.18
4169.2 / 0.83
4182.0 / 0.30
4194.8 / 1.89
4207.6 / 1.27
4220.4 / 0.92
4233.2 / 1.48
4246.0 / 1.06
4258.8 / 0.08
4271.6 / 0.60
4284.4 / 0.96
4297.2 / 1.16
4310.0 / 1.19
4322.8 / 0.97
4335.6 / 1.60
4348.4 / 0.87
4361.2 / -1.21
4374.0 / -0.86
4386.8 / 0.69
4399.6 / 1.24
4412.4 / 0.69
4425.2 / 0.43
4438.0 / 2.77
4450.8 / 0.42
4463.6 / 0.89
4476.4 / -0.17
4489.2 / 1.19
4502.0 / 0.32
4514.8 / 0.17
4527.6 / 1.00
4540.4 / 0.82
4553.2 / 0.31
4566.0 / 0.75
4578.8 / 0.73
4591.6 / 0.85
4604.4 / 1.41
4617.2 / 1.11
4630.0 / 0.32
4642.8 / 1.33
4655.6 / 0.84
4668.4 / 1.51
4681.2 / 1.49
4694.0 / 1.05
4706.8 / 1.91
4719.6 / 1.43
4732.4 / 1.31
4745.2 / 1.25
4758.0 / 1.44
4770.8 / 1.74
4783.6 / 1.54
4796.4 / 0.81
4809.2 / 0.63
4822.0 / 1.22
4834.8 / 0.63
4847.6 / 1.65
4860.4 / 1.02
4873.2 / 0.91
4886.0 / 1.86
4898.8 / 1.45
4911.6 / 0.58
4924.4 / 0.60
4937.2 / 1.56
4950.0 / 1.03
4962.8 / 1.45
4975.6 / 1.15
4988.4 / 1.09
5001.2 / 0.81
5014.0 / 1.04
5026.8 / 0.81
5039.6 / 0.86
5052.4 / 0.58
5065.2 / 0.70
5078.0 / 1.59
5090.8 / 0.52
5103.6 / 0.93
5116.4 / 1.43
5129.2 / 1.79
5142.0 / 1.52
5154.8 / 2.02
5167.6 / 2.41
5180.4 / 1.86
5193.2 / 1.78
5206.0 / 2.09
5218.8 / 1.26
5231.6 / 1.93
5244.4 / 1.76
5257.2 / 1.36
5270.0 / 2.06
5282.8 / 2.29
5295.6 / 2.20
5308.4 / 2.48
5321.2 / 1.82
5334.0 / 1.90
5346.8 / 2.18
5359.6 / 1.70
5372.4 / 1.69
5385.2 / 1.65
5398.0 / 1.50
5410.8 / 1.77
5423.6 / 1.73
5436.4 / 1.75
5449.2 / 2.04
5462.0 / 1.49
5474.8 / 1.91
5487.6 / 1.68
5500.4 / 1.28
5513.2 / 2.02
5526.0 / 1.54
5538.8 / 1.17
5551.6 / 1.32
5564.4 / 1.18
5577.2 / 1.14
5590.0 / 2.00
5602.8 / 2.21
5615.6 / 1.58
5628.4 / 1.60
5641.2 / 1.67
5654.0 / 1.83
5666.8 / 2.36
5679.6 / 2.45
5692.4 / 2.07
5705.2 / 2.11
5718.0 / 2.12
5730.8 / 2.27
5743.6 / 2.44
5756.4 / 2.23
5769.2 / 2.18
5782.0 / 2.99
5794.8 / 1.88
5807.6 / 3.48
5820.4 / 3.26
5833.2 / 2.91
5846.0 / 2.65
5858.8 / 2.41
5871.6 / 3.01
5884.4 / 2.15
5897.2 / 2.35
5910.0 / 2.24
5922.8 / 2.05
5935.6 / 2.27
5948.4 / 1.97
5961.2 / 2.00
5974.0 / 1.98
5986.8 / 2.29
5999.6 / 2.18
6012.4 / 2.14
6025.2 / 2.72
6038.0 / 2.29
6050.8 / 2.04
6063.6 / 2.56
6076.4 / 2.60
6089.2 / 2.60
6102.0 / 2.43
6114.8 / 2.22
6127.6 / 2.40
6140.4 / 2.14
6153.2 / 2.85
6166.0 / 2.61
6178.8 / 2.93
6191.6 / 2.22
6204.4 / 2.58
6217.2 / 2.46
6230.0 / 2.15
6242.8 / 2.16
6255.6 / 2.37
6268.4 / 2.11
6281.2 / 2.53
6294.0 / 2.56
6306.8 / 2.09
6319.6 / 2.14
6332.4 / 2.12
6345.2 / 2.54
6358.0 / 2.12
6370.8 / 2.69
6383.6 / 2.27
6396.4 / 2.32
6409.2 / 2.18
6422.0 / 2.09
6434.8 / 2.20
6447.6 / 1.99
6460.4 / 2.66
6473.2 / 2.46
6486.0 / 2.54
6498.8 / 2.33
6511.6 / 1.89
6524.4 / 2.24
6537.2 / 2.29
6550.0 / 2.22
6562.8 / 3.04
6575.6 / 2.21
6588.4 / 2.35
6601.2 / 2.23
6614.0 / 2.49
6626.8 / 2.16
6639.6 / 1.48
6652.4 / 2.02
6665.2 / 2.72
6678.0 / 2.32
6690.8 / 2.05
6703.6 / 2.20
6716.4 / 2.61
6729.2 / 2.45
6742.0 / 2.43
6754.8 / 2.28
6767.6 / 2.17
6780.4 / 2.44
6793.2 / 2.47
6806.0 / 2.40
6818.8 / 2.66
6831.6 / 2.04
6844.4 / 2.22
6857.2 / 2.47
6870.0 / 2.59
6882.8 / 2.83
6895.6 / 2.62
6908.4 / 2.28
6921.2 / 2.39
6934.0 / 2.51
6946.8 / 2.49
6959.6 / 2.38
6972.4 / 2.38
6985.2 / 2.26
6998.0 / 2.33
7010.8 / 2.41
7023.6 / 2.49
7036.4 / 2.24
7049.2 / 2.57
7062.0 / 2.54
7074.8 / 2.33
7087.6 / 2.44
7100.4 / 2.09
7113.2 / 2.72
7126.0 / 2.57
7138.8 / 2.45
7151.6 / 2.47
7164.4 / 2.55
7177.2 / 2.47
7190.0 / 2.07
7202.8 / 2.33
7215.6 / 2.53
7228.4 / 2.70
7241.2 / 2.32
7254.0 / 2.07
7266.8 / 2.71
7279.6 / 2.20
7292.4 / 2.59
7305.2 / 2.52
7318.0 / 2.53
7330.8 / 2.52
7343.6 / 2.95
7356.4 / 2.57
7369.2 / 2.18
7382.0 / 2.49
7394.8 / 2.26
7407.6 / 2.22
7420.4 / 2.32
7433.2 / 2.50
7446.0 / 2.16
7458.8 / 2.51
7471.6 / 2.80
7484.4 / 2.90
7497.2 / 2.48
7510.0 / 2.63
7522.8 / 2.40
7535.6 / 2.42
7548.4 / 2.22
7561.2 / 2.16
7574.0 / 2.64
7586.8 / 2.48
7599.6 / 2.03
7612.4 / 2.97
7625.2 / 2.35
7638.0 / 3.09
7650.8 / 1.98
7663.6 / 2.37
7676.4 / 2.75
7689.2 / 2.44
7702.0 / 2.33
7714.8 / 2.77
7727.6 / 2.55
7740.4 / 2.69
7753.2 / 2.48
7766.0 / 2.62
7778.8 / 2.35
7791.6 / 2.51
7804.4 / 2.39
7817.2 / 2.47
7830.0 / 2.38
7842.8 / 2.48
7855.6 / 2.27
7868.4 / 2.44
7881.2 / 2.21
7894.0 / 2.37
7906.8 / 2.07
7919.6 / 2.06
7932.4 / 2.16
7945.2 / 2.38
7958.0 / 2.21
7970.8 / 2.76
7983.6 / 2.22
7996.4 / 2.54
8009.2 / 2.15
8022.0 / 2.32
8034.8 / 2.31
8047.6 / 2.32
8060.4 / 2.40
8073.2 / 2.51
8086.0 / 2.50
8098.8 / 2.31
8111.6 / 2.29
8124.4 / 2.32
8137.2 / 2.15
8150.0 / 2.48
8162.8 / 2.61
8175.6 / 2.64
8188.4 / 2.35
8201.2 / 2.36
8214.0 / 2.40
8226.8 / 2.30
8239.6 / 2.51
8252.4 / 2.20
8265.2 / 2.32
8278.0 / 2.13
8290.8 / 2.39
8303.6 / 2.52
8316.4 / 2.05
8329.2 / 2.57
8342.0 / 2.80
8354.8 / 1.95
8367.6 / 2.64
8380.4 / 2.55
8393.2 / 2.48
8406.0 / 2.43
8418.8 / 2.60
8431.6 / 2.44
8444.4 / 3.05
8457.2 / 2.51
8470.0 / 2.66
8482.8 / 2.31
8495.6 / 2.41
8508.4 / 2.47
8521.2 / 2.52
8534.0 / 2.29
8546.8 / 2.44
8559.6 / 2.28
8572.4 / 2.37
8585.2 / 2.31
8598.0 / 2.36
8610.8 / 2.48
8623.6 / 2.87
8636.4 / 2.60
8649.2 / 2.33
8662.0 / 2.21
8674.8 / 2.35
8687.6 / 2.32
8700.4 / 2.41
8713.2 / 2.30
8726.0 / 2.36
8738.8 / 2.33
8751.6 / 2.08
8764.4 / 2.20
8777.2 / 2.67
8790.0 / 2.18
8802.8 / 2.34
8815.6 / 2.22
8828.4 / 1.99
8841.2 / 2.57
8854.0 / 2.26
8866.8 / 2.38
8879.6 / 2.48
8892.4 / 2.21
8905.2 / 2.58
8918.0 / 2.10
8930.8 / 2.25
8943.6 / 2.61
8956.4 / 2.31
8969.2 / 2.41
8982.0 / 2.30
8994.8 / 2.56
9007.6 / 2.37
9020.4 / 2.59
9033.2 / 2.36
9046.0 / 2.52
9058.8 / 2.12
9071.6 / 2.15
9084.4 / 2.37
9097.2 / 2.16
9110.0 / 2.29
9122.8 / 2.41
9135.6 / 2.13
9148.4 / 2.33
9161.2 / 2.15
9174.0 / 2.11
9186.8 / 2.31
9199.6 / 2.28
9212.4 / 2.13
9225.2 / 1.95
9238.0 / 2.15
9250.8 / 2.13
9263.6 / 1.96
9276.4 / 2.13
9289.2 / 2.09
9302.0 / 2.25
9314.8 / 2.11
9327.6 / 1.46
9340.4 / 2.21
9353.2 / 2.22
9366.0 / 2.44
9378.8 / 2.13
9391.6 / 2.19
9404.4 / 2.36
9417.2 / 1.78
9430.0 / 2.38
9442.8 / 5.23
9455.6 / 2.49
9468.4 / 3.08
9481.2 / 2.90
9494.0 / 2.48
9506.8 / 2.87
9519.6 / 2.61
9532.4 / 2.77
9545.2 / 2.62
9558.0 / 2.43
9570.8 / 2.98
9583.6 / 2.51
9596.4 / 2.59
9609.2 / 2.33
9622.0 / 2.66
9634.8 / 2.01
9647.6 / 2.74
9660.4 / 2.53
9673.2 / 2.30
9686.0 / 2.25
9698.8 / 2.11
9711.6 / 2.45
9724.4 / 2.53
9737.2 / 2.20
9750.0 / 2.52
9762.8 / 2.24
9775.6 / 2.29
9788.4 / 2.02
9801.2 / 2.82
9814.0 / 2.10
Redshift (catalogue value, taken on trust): 0.283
